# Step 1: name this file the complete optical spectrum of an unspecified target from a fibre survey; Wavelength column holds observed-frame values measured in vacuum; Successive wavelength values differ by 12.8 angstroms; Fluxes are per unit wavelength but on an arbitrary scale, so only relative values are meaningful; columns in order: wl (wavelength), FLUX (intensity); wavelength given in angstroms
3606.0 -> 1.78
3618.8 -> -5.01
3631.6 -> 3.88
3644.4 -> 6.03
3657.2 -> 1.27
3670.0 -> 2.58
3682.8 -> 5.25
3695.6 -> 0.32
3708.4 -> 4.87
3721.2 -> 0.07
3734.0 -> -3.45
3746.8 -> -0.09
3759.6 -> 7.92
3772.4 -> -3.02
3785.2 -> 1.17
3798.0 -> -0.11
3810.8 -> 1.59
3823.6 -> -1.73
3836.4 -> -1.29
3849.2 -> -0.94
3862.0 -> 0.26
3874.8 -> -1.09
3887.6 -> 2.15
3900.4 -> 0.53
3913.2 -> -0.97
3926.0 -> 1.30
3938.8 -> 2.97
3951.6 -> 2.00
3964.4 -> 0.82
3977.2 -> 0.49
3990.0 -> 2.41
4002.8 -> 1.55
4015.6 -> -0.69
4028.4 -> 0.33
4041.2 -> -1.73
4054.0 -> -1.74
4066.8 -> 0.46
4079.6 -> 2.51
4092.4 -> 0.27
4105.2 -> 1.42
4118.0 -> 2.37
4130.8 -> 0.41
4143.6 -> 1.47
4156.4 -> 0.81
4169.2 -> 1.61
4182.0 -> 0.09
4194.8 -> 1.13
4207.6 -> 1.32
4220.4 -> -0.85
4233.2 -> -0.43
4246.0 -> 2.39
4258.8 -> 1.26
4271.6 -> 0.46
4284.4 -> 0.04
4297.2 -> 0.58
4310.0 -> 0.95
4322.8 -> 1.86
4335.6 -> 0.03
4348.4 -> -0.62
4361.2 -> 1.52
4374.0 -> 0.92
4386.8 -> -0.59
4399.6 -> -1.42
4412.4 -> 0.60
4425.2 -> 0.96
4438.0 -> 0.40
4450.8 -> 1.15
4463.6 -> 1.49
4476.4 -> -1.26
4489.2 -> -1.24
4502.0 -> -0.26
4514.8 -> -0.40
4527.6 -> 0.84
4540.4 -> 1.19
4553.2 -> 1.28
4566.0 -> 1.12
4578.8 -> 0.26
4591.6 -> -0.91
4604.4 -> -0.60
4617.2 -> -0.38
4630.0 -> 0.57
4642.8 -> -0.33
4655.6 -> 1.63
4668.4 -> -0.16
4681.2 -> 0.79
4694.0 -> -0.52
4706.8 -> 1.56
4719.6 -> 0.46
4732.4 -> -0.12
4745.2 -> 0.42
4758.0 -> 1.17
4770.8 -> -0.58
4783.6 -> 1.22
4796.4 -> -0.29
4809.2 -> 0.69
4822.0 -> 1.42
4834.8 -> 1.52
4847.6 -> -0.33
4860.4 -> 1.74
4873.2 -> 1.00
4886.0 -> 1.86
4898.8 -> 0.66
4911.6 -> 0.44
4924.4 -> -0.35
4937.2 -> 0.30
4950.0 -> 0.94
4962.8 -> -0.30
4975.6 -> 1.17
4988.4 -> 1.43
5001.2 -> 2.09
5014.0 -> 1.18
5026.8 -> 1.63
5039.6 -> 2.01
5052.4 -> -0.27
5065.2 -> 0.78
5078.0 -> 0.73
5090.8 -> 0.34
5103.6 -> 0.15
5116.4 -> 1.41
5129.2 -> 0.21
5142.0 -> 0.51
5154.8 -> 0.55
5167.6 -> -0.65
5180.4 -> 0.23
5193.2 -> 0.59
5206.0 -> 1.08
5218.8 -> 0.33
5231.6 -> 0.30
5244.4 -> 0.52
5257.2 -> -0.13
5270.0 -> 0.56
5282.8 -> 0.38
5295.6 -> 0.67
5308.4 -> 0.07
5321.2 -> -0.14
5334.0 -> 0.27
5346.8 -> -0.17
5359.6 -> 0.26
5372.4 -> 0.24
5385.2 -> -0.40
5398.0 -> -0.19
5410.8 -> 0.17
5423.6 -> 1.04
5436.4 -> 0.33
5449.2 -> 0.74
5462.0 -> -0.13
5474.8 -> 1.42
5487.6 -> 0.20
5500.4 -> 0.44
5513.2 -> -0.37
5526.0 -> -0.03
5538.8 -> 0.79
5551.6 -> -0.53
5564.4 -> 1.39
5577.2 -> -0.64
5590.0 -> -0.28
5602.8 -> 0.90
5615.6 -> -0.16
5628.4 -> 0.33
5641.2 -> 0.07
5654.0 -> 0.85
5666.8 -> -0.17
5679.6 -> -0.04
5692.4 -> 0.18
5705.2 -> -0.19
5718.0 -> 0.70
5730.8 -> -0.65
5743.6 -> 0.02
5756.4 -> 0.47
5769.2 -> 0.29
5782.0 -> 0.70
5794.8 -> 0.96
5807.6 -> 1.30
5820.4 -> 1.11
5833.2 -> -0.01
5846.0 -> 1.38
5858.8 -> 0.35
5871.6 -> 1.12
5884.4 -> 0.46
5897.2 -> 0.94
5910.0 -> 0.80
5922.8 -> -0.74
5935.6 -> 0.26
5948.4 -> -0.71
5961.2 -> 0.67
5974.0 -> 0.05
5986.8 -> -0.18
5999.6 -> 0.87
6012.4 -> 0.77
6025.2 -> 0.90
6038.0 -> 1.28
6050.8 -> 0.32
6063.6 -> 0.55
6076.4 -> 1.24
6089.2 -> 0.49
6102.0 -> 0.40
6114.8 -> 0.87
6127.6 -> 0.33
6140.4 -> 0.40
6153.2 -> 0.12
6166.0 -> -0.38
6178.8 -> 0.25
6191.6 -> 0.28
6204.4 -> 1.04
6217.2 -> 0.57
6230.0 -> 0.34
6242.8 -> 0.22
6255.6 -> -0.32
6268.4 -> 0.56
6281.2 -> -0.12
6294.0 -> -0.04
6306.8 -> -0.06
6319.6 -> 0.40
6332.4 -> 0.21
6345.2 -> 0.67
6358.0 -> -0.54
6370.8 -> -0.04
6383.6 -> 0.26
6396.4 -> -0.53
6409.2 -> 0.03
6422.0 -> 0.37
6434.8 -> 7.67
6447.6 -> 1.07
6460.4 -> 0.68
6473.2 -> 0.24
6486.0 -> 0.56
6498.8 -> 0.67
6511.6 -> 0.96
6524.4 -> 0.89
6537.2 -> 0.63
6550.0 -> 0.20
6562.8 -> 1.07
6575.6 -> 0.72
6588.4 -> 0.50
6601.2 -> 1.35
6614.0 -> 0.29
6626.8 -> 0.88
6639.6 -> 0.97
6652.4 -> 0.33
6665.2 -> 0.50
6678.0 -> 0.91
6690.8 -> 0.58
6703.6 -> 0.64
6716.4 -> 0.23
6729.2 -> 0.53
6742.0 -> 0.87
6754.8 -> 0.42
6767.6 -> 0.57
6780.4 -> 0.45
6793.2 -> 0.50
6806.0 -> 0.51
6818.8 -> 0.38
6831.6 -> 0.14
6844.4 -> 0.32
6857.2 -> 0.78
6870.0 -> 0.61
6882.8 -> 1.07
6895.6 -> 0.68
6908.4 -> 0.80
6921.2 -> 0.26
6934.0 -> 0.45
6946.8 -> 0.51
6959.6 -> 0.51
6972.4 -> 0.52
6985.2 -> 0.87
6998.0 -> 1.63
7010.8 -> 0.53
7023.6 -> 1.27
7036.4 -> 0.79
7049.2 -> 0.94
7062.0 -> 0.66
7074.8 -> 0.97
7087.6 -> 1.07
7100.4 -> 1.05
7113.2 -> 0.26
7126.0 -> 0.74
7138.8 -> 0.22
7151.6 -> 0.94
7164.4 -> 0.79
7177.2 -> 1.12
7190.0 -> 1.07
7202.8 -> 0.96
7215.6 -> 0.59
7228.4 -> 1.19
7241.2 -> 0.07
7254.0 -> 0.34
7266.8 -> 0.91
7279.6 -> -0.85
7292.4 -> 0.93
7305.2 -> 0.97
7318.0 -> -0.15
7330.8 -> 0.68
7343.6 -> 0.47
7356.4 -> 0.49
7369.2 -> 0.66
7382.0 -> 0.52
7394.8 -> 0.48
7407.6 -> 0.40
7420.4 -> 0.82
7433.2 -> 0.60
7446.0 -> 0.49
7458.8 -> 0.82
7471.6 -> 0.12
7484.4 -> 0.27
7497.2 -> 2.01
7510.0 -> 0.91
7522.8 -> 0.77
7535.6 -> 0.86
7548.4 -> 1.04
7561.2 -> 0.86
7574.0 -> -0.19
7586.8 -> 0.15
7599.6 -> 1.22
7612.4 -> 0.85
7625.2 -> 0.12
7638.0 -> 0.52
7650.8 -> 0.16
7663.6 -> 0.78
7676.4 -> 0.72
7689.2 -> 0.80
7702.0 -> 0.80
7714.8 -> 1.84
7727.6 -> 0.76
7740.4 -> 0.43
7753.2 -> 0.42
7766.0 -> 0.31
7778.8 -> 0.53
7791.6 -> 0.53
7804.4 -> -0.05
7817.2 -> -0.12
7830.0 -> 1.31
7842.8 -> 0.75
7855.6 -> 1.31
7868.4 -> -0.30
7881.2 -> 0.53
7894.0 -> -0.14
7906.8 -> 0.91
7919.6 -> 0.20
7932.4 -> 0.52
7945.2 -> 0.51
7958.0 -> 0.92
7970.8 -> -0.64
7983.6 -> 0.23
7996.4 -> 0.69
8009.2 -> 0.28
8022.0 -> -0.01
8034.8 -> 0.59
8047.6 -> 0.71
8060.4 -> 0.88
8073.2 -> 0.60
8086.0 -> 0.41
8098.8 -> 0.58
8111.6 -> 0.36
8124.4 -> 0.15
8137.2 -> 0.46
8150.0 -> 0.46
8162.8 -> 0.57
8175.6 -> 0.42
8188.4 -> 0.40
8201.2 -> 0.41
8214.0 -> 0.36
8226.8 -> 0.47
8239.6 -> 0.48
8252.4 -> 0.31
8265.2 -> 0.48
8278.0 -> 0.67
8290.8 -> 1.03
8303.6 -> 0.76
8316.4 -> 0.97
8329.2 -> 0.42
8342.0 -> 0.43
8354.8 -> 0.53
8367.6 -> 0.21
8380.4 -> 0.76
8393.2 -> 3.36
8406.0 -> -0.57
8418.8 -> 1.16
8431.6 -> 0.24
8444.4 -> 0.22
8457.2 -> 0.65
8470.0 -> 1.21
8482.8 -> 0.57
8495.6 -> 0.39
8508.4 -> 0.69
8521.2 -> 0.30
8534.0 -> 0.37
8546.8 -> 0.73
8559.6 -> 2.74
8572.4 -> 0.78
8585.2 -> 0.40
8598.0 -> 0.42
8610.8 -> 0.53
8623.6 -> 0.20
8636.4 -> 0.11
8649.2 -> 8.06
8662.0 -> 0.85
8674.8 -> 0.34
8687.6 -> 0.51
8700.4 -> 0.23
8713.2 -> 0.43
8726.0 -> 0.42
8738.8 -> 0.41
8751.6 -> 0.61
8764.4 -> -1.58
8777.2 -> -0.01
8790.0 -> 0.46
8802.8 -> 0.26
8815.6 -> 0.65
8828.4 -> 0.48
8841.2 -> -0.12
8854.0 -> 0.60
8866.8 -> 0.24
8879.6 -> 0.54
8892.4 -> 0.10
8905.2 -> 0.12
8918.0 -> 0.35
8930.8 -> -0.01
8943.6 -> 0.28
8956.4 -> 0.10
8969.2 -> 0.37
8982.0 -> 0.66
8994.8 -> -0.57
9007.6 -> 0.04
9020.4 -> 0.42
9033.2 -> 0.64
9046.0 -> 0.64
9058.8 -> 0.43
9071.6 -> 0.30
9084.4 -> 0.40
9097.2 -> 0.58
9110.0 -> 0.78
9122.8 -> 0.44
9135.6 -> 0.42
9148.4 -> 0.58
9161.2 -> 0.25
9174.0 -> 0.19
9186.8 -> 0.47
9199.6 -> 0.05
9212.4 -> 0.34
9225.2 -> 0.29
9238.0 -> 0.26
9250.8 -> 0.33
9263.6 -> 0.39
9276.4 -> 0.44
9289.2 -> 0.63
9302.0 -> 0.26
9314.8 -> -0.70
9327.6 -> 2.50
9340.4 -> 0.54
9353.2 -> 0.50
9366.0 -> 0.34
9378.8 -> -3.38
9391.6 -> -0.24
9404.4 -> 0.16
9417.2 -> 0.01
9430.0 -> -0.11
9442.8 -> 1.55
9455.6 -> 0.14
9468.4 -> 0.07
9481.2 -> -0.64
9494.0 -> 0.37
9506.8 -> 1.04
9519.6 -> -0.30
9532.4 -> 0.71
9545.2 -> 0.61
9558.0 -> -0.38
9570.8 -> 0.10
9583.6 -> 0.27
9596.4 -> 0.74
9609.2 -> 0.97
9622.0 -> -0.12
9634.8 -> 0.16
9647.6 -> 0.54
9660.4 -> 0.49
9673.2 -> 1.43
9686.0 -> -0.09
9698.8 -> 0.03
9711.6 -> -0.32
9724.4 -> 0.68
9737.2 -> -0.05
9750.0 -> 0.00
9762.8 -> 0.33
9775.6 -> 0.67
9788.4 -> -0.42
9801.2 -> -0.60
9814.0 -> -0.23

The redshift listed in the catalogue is 0.73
